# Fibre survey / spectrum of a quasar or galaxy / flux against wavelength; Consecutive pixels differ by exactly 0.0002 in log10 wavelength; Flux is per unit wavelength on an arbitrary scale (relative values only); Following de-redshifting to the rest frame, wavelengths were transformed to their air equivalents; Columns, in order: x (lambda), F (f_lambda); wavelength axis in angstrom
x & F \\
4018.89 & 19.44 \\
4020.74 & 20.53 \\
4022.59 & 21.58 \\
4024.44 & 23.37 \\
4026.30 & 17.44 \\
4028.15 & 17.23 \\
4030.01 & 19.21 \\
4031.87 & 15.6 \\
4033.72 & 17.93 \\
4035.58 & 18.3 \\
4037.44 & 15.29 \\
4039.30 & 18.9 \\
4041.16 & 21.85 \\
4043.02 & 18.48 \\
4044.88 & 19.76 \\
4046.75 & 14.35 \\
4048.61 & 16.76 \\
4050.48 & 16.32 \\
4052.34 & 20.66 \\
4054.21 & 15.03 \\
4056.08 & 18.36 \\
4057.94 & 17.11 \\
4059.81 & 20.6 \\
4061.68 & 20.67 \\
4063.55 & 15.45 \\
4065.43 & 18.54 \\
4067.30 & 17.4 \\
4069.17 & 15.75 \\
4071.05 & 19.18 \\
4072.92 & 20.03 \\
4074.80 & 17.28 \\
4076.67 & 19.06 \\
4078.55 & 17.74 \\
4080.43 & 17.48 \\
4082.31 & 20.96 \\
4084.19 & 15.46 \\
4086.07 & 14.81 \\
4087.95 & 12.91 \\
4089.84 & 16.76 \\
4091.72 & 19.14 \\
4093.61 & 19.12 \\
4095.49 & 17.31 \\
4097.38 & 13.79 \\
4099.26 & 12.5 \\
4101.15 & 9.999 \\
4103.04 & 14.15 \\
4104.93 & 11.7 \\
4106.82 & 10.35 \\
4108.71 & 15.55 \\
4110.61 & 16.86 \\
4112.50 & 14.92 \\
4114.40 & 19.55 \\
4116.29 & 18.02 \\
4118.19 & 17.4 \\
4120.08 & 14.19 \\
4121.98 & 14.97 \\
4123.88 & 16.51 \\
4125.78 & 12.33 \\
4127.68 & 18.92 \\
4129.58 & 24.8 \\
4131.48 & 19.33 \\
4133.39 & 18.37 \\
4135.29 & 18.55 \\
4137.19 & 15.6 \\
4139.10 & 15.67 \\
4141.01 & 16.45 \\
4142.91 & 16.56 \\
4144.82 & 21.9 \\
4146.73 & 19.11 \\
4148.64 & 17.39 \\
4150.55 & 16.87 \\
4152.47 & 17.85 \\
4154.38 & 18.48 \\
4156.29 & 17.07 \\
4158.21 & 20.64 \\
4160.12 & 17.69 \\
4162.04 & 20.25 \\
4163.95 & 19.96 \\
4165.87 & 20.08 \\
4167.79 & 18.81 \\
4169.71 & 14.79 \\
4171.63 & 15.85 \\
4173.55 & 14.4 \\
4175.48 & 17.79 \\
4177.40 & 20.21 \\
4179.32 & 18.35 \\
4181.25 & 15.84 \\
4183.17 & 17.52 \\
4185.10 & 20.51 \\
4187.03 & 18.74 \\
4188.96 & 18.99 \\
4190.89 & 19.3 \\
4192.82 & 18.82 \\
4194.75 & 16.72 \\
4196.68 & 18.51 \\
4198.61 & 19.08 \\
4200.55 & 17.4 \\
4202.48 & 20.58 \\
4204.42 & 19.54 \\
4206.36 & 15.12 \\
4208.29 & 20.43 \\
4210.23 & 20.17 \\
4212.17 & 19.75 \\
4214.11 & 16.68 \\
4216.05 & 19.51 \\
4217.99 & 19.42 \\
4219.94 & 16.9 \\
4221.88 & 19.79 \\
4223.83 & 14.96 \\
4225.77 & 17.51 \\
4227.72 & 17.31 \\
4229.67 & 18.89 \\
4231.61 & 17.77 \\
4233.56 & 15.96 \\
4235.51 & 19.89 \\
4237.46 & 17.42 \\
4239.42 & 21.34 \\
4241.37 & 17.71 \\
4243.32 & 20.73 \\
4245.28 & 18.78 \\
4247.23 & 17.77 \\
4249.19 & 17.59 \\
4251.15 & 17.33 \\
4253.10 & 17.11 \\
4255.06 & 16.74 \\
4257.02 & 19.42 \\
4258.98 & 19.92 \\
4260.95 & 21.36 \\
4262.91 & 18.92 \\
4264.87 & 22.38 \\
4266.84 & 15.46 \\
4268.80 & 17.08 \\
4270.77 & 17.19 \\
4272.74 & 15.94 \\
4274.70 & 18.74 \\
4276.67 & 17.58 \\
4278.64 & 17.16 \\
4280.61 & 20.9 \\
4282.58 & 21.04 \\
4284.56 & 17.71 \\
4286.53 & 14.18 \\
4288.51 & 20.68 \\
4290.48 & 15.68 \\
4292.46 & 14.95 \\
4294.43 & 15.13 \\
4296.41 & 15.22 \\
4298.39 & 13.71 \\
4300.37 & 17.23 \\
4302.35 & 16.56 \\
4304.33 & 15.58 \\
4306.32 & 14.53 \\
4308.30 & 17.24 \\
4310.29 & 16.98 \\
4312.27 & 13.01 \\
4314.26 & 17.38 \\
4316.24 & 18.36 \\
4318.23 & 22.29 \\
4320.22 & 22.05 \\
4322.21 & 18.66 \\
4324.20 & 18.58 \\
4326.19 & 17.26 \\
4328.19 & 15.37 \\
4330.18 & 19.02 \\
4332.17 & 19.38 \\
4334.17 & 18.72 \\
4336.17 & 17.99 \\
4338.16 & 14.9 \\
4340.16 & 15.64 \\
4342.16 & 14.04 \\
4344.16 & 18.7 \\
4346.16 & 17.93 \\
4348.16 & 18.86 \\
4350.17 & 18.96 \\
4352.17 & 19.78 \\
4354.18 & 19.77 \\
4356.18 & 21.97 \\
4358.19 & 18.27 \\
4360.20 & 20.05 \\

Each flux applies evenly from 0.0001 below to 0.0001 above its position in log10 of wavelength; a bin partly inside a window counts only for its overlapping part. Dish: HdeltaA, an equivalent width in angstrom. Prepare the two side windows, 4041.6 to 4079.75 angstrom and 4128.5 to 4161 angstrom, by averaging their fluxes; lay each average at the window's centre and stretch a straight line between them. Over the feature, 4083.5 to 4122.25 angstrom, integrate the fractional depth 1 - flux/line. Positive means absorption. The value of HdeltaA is 6.3 angstrom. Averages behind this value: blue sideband 18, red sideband 18.4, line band 15.2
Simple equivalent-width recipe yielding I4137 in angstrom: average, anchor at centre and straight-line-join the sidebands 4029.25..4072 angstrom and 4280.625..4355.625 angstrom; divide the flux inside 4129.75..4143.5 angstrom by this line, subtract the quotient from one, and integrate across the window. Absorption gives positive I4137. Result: 0.07 angstrom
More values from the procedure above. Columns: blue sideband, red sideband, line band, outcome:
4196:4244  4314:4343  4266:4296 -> 1.6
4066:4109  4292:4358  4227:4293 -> -4.4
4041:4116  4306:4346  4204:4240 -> -2.2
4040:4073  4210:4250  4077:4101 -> 2.4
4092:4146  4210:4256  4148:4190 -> -2.4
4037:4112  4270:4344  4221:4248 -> -1.9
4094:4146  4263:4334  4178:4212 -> -3.8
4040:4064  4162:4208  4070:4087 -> 0.2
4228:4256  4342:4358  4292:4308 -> 2.7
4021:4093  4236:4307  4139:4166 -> -0.9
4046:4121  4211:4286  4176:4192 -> -0.9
